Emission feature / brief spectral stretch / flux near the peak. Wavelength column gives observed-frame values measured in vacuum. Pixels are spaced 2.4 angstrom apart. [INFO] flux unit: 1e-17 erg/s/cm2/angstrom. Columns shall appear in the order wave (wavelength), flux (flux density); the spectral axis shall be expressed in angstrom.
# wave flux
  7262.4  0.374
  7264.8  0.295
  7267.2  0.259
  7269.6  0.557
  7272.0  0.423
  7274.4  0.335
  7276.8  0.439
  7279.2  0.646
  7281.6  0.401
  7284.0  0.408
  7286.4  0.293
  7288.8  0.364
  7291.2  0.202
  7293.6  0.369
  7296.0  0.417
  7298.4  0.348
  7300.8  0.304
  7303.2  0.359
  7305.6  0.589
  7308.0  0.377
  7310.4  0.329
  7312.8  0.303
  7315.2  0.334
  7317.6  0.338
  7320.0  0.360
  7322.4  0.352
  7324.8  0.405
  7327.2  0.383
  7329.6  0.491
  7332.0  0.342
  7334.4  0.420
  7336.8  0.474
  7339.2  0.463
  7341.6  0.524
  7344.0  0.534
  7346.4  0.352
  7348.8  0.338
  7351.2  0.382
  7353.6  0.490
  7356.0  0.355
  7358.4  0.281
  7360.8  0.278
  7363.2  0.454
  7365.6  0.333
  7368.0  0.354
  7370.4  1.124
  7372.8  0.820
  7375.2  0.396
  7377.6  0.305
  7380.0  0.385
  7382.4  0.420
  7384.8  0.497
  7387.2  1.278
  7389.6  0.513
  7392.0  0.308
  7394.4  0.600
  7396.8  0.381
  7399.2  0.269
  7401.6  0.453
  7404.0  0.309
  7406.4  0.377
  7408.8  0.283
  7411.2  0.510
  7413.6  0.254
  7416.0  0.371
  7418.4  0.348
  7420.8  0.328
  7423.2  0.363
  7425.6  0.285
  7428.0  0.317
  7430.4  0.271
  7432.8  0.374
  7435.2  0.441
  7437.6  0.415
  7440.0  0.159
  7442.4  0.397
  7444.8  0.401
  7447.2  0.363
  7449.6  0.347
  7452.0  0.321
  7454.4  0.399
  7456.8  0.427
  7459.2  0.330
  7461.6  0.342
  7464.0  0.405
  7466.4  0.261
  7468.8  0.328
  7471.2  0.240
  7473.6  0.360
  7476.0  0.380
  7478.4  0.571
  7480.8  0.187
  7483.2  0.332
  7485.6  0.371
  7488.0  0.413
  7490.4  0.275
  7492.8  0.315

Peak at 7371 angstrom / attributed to [S II] 6716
